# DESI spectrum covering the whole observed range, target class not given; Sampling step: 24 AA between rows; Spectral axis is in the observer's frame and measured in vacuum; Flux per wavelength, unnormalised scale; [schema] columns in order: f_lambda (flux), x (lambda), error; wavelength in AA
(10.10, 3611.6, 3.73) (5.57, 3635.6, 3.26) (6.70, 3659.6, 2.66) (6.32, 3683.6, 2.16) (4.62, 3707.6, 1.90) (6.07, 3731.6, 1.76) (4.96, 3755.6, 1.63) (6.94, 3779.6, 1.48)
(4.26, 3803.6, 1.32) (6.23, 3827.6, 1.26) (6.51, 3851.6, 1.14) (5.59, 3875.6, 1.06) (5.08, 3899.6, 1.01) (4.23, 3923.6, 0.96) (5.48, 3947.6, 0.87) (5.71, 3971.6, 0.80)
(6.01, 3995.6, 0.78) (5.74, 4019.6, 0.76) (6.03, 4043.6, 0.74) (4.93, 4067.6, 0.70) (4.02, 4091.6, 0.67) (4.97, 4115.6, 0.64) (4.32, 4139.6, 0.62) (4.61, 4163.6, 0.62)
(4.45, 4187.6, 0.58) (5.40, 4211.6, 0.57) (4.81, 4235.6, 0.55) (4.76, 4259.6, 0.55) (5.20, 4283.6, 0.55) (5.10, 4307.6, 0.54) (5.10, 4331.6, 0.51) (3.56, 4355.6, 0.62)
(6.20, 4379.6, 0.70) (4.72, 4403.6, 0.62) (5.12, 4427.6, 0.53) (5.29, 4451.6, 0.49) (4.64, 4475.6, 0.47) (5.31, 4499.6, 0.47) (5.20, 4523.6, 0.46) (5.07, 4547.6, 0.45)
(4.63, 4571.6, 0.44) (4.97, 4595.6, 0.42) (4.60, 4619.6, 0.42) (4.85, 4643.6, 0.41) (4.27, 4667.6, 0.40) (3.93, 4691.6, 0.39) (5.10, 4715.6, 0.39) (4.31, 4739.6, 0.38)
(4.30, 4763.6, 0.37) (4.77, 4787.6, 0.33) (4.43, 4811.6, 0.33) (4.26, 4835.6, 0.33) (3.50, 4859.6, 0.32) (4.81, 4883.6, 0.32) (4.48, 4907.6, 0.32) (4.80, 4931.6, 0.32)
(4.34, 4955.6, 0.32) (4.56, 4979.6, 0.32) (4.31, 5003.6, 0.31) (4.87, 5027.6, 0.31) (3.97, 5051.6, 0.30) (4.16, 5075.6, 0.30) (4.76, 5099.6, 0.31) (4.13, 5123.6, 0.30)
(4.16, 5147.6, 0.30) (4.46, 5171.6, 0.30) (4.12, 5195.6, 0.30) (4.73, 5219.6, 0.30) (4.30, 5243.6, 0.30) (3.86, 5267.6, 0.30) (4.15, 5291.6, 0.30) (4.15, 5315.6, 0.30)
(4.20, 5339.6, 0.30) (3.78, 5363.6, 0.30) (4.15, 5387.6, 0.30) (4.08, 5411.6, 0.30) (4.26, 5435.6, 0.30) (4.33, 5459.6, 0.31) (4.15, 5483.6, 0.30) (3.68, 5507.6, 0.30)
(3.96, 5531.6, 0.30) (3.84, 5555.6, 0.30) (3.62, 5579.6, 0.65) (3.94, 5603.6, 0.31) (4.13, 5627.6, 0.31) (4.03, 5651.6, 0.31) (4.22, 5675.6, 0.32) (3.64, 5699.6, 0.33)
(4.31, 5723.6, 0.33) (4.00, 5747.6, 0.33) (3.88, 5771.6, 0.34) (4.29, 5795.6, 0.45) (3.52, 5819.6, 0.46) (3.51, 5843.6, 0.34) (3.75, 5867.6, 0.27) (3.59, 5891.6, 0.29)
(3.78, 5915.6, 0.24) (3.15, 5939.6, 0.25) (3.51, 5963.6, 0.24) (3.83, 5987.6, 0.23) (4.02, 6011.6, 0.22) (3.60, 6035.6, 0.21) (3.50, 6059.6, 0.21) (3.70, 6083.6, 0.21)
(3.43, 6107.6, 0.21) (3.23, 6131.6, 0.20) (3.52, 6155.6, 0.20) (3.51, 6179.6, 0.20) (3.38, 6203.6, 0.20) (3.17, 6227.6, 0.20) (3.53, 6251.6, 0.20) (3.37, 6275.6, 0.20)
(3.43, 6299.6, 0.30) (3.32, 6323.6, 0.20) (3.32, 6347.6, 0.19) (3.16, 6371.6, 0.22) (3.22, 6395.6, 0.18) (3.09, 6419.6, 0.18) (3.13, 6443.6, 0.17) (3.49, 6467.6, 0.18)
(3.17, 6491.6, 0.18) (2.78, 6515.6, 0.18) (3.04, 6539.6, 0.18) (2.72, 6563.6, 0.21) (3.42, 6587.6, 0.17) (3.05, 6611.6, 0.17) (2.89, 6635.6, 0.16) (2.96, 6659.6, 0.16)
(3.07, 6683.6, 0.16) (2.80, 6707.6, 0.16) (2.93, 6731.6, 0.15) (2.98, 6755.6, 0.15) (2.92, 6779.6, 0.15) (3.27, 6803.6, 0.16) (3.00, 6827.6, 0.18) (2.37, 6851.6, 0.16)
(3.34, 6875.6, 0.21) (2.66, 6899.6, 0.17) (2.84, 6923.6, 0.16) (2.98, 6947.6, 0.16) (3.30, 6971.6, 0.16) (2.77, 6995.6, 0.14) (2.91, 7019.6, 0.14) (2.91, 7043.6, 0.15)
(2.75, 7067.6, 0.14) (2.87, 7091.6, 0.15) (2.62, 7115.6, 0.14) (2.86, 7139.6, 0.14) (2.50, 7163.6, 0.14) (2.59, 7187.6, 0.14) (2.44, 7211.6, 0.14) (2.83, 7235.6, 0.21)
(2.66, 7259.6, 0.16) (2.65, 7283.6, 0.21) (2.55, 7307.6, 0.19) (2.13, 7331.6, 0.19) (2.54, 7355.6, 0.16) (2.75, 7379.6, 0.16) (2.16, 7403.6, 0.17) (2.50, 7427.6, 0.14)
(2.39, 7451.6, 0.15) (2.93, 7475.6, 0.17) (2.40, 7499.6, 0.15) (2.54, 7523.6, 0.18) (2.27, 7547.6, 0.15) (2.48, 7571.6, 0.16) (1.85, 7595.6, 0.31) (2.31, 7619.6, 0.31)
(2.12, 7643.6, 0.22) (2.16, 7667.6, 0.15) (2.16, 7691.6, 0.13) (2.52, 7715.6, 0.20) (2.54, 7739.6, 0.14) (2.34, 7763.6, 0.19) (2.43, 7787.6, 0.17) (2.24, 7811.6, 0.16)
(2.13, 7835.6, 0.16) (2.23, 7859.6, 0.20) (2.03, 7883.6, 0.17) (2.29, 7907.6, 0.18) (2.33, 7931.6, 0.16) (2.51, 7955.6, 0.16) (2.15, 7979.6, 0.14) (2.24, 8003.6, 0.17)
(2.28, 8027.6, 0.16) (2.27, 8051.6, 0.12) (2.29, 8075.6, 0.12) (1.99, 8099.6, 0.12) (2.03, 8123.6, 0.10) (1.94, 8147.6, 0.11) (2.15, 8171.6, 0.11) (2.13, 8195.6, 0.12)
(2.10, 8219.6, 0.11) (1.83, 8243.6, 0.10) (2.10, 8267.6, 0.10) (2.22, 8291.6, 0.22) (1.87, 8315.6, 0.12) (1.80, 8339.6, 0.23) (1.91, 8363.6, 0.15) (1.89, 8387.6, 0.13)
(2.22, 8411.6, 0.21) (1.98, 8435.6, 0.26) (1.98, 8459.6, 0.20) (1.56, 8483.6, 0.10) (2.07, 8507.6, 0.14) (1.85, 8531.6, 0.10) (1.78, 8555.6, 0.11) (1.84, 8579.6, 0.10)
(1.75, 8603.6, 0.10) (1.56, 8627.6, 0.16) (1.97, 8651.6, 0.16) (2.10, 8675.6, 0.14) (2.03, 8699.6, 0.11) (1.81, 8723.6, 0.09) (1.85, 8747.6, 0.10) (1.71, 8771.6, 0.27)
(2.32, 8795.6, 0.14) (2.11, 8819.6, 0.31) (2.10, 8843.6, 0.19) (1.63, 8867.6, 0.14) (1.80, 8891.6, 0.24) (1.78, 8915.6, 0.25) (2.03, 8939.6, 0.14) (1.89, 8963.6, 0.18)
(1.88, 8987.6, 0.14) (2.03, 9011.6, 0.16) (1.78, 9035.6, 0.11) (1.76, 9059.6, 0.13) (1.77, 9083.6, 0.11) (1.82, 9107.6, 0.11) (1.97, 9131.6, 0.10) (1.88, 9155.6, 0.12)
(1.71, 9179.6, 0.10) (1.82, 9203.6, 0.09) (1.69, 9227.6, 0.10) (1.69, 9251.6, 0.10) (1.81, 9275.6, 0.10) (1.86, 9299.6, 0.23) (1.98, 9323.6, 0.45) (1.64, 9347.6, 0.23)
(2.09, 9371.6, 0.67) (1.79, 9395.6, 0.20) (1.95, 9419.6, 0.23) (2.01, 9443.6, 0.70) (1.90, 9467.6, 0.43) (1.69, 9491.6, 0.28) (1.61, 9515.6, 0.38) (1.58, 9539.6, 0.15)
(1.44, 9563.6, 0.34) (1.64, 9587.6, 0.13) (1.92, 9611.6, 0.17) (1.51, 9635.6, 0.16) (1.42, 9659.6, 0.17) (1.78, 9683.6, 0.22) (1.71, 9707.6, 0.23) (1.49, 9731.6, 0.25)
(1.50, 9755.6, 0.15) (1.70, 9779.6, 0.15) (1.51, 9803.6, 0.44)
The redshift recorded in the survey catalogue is -0.001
